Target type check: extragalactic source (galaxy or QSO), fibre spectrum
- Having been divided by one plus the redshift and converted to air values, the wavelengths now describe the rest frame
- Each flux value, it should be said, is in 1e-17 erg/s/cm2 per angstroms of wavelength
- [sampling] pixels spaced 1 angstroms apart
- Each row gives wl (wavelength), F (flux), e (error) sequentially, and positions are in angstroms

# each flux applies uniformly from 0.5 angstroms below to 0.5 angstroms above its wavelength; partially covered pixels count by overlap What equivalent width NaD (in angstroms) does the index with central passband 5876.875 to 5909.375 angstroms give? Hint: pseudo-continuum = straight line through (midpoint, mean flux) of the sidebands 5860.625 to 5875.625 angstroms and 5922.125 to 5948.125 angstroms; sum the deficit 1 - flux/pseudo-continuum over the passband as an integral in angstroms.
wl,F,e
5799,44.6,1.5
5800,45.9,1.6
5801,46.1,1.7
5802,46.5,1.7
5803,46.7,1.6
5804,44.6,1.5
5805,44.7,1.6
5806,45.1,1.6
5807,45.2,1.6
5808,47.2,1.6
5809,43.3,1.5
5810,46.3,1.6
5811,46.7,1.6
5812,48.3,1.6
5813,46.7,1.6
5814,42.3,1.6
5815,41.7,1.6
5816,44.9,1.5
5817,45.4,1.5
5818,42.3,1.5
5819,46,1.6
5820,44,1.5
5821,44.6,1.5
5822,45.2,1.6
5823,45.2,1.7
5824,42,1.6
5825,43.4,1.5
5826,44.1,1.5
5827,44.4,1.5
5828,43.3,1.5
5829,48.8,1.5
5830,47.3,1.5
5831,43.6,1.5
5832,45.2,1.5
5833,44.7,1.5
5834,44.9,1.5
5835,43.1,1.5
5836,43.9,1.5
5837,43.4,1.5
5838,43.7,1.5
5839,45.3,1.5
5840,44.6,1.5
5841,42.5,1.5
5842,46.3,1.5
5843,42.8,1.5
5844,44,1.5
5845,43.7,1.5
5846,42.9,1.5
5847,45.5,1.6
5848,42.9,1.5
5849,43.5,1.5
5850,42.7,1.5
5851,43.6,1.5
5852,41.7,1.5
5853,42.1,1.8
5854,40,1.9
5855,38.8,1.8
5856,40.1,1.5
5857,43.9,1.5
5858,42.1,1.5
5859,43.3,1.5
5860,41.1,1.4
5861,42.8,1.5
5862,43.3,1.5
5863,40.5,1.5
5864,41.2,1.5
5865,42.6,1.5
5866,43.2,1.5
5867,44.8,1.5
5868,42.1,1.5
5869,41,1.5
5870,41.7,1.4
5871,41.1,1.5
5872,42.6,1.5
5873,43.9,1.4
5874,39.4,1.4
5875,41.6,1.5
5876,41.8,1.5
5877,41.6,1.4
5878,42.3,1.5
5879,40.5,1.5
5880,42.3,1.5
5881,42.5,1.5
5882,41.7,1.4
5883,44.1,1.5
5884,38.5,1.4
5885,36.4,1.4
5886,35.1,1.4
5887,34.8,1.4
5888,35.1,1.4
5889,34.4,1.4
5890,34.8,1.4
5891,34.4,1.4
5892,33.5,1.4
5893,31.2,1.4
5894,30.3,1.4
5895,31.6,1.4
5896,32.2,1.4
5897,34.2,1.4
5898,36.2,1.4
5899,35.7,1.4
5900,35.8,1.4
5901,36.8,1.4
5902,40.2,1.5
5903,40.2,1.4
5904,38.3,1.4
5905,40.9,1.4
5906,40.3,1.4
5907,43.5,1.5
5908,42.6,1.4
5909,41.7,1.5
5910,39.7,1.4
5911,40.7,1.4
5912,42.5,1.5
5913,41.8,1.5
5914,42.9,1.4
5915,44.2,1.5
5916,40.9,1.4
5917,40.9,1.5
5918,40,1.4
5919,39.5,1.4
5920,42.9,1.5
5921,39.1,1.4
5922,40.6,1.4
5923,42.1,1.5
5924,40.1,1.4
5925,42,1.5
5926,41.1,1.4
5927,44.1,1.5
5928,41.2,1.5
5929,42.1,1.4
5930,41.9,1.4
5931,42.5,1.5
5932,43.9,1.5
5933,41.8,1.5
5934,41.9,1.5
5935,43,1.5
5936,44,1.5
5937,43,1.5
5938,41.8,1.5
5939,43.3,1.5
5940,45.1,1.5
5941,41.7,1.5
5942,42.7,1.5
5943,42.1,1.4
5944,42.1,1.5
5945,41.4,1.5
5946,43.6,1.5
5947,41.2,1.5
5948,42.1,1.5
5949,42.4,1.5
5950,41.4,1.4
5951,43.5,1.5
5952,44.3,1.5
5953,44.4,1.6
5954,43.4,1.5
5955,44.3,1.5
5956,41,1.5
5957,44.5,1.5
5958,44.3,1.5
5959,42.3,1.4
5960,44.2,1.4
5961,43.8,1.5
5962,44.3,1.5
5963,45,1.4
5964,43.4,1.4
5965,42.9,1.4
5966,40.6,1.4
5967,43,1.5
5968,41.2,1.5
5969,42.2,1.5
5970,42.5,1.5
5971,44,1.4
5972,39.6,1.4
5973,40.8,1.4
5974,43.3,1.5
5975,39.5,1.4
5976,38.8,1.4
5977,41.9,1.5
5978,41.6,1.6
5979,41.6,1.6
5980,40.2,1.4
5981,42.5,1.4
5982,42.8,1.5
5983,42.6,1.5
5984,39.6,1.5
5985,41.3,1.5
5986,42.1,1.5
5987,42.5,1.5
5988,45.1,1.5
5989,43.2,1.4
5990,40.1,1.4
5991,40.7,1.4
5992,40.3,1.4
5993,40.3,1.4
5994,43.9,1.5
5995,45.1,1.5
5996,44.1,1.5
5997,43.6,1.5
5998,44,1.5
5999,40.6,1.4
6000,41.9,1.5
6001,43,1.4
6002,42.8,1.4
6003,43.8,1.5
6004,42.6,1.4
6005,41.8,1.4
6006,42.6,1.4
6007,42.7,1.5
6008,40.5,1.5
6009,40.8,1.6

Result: 3.5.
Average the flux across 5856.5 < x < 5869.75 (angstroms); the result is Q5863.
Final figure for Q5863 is 42.4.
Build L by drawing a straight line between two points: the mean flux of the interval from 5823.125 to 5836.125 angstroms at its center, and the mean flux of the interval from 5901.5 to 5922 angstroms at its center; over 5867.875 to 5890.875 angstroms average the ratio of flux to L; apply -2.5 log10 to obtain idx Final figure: 0.070 mag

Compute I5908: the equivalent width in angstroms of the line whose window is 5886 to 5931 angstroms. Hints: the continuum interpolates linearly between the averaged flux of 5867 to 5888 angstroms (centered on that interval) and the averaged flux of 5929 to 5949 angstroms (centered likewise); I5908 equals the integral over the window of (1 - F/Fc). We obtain 3.1 angstroms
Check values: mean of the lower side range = 40.7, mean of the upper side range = 42.6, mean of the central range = 38.8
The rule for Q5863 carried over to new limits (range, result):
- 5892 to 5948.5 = 40.5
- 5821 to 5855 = 43.9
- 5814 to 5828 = 44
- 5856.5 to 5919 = 39.7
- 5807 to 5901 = 41.7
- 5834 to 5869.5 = 42.9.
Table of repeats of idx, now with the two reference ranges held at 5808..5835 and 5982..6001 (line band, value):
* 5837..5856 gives 0.03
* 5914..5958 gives 0.02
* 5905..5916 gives 0.04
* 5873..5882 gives 0.06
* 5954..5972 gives -0.01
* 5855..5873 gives 0.05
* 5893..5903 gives 0.24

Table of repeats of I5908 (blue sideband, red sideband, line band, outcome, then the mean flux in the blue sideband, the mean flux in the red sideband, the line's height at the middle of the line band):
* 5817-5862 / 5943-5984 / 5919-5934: 0.4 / 43.6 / 42.4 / 42.8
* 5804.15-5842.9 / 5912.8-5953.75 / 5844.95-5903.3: 5.1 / 44.7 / 42.2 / 43.6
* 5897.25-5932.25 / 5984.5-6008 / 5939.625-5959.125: -0.7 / 40.8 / 42.5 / 41.5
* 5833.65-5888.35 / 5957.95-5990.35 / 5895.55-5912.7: 1.3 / 42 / 42.2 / 42.1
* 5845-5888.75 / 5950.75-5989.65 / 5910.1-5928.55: 0.2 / 41.4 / 42.5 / 42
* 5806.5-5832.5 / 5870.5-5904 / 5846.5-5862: -0.4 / 44.9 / 37.8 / 41.3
